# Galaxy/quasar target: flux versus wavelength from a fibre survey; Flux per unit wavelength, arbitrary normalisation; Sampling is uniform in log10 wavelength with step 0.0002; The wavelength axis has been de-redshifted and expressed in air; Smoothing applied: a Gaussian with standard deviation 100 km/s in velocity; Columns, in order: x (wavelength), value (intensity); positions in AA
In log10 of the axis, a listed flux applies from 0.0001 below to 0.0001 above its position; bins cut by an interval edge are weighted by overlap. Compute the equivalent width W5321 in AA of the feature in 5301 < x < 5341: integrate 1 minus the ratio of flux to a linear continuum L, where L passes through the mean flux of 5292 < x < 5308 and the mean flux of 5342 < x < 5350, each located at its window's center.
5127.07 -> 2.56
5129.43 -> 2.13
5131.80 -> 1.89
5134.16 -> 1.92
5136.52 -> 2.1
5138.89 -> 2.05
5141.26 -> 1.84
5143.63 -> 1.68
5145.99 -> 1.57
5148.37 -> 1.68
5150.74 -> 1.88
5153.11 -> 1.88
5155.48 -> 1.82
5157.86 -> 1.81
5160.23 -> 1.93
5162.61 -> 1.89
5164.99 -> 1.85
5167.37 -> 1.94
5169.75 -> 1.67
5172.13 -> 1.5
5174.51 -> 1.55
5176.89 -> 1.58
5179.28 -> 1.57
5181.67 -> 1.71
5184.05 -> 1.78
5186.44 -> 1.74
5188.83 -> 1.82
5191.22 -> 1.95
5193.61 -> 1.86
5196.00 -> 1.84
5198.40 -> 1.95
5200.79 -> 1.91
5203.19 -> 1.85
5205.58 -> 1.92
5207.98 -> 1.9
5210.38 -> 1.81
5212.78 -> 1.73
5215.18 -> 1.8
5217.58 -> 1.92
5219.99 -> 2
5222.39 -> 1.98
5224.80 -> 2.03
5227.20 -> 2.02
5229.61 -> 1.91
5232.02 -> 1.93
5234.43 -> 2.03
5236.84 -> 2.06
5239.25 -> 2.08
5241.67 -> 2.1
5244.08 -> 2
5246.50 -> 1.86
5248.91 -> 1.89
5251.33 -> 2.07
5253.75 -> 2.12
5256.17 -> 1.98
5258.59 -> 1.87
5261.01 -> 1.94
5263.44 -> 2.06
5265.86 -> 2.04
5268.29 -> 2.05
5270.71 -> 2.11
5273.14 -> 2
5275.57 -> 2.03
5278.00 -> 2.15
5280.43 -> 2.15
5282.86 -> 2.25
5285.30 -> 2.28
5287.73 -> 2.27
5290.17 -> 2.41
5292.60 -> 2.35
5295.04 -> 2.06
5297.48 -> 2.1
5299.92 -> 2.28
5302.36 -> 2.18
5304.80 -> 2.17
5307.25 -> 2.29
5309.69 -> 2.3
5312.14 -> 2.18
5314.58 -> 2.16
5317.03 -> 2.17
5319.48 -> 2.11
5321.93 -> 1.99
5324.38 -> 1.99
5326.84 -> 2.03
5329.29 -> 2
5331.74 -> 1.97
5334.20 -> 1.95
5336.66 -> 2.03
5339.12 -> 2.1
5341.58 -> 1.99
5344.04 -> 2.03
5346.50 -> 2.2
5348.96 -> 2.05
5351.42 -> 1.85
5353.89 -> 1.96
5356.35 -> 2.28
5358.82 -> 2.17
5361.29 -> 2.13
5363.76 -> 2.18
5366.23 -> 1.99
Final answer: 0.9 AA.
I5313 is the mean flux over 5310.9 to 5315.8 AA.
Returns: 2.17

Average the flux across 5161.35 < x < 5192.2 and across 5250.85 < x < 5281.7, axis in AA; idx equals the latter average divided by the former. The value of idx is 1.18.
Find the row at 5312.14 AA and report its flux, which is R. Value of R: 2.18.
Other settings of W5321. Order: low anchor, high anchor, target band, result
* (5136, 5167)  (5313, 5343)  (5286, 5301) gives -1.8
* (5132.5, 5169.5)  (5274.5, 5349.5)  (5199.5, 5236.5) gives 1.0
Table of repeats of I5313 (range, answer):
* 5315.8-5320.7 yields 2.14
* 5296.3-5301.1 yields 2.19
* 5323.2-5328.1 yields 2.01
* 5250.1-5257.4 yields 2.06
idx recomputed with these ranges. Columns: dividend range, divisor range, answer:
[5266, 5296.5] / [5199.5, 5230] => 1.14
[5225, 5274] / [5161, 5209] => 1.12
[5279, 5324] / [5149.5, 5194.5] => 1.24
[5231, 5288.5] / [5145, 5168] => 1.13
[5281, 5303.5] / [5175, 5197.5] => 1.28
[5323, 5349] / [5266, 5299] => 0.94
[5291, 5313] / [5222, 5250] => 1.11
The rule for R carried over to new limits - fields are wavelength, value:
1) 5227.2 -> 2.02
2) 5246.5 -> 1.86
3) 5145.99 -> 1.57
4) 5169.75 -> 1.67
